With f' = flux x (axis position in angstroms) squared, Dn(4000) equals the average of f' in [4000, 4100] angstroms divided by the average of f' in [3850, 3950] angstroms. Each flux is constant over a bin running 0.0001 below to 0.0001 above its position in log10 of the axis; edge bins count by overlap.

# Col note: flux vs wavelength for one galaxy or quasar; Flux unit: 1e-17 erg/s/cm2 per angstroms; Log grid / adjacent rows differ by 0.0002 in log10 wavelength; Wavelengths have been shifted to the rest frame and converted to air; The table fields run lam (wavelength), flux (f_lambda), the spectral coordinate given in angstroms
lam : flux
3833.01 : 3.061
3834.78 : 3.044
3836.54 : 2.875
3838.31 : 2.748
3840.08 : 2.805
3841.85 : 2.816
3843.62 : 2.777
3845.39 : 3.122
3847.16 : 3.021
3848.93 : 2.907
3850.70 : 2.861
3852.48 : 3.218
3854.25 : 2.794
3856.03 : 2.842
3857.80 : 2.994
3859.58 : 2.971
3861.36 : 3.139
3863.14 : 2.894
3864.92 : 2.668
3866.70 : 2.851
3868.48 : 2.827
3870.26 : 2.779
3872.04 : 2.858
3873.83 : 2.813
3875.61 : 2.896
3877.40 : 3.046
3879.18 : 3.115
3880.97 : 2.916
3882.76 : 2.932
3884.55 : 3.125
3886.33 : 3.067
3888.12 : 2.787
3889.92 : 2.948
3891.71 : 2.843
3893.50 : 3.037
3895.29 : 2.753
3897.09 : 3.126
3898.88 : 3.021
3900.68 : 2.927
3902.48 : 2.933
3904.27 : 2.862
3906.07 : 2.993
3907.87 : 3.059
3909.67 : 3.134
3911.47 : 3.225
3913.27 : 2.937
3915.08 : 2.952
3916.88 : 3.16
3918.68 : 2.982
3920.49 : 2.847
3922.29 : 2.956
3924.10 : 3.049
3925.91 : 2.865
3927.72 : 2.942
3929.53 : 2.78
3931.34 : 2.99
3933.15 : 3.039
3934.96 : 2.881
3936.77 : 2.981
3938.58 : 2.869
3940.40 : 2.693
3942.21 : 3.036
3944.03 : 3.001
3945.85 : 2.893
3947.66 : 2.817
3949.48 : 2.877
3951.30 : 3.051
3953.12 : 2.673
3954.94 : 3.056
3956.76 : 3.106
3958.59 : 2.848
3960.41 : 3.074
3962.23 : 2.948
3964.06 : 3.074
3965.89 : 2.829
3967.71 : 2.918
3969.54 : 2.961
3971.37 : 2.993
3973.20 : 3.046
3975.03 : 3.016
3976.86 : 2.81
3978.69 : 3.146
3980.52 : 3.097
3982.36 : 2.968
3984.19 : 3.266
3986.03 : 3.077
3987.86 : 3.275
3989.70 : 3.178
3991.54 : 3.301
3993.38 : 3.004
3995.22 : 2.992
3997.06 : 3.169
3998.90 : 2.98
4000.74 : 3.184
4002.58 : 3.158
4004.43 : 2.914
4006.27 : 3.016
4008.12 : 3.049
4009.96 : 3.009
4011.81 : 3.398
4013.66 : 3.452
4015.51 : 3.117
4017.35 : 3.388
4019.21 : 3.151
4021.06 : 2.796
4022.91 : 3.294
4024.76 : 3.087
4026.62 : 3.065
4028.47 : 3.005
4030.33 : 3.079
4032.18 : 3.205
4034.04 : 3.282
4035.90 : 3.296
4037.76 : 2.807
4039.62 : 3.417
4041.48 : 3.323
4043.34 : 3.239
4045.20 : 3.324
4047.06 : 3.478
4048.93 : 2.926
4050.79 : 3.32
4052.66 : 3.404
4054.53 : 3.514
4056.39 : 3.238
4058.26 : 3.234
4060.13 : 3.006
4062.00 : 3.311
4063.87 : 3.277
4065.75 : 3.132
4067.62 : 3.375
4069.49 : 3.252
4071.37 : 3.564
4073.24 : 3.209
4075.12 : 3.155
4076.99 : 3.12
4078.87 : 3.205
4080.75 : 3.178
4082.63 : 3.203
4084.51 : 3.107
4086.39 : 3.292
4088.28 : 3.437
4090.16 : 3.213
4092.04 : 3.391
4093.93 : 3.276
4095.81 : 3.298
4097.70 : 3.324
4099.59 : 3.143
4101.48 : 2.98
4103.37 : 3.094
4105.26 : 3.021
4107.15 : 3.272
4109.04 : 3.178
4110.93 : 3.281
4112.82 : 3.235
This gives 1.2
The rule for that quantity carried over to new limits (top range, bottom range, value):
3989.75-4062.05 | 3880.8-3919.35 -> 1.13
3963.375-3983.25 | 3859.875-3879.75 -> 1.09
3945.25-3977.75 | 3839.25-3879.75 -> 1.07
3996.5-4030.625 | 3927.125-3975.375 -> 1.10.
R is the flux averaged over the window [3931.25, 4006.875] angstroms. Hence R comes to 3.01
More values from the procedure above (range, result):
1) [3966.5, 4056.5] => 3.14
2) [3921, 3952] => 2.92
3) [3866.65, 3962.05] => 2.95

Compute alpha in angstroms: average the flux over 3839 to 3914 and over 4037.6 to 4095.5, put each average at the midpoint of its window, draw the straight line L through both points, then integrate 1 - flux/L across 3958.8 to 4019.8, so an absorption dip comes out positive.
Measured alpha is 0.9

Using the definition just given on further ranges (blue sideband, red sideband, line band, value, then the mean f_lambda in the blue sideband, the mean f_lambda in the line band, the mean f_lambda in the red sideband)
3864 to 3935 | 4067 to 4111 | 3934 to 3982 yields 1.4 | 2.95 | 2.95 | 3.23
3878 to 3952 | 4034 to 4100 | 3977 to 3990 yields -0.1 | 2.96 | 3.12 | 3.26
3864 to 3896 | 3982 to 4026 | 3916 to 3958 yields 1.0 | 2.9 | 2.94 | 3.14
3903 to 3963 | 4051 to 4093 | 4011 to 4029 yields -0.2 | 2.96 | 3.18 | 3.26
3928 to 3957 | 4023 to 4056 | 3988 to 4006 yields -0.1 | 2.92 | 3.1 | 3.22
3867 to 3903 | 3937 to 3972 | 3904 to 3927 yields -0.6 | 2.94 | 3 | 2.93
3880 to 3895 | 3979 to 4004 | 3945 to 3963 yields 0.7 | 2.95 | 2.94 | 3.12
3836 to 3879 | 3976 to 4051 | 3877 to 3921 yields -0.4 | 2.9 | 2.99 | 3.15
